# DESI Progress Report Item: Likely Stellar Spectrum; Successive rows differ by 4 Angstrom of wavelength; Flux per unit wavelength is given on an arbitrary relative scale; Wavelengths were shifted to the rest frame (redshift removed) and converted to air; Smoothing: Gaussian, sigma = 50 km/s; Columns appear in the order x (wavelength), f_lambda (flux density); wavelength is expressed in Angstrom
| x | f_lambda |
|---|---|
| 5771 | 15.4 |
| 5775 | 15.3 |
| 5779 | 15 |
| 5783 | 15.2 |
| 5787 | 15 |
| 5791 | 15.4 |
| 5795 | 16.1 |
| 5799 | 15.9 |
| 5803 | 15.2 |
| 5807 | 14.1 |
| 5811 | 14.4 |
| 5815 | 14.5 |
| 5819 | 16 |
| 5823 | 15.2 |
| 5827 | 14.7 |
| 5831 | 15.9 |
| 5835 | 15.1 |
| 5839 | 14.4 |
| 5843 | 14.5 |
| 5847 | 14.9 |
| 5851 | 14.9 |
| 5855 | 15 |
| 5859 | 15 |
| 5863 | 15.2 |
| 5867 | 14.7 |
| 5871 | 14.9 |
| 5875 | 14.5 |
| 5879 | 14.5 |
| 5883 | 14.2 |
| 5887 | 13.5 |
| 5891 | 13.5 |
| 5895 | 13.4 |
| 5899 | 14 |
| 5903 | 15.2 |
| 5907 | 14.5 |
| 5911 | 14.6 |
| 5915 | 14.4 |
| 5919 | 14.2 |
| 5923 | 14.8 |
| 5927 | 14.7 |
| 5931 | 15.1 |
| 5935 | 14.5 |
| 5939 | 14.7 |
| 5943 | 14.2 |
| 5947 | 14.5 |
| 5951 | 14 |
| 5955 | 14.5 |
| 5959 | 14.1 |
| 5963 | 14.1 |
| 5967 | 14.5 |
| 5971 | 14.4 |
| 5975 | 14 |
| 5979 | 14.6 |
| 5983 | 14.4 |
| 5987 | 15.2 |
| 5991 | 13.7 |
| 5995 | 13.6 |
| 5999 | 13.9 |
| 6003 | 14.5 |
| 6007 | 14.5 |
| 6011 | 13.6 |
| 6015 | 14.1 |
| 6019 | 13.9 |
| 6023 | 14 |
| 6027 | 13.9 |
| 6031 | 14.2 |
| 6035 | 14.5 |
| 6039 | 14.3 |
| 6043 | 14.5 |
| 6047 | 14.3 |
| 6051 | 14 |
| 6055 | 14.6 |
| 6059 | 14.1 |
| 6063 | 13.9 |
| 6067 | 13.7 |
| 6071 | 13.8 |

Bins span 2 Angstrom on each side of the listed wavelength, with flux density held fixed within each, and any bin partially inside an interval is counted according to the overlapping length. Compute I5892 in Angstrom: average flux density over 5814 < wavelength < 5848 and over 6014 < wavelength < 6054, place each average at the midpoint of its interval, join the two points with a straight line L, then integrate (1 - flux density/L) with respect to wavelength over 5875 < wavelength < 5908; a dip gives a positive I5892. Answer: 1.5 Angstrom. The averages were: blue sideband 15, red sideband 14.2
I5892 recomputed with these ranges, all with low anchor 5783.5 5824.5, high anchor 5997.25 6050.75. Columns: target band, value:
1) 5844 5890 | 0.8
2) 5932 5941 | -0.1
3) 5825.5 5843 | 0.1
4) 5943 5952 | 0.2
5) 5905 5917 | 0.2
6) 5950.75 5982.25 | 0.3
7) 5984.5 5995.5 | 0.1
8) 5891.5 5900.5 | 0.7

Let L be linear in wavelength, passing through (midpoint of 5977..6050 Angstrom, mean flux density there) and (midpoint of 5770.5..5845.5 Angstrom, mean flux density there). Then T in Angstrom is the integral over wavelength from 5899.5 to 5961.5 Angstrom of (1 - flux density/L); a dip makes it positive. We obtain 0.2 Angstrom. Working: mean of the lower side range 15.1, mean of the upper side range 14.2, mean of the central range 14.5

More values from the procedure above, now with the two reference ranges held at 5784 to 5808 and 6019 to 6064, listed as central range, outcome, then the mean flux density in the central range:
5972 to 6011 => 0.53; 14.2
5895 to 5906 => 0.35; 14.4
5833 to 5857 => 0.48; 14.8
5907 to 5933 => 0.24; 14.6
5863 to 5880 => 0.29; 14.7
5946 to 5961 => 0.36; 14.3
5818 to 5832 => -0.17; 15.4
